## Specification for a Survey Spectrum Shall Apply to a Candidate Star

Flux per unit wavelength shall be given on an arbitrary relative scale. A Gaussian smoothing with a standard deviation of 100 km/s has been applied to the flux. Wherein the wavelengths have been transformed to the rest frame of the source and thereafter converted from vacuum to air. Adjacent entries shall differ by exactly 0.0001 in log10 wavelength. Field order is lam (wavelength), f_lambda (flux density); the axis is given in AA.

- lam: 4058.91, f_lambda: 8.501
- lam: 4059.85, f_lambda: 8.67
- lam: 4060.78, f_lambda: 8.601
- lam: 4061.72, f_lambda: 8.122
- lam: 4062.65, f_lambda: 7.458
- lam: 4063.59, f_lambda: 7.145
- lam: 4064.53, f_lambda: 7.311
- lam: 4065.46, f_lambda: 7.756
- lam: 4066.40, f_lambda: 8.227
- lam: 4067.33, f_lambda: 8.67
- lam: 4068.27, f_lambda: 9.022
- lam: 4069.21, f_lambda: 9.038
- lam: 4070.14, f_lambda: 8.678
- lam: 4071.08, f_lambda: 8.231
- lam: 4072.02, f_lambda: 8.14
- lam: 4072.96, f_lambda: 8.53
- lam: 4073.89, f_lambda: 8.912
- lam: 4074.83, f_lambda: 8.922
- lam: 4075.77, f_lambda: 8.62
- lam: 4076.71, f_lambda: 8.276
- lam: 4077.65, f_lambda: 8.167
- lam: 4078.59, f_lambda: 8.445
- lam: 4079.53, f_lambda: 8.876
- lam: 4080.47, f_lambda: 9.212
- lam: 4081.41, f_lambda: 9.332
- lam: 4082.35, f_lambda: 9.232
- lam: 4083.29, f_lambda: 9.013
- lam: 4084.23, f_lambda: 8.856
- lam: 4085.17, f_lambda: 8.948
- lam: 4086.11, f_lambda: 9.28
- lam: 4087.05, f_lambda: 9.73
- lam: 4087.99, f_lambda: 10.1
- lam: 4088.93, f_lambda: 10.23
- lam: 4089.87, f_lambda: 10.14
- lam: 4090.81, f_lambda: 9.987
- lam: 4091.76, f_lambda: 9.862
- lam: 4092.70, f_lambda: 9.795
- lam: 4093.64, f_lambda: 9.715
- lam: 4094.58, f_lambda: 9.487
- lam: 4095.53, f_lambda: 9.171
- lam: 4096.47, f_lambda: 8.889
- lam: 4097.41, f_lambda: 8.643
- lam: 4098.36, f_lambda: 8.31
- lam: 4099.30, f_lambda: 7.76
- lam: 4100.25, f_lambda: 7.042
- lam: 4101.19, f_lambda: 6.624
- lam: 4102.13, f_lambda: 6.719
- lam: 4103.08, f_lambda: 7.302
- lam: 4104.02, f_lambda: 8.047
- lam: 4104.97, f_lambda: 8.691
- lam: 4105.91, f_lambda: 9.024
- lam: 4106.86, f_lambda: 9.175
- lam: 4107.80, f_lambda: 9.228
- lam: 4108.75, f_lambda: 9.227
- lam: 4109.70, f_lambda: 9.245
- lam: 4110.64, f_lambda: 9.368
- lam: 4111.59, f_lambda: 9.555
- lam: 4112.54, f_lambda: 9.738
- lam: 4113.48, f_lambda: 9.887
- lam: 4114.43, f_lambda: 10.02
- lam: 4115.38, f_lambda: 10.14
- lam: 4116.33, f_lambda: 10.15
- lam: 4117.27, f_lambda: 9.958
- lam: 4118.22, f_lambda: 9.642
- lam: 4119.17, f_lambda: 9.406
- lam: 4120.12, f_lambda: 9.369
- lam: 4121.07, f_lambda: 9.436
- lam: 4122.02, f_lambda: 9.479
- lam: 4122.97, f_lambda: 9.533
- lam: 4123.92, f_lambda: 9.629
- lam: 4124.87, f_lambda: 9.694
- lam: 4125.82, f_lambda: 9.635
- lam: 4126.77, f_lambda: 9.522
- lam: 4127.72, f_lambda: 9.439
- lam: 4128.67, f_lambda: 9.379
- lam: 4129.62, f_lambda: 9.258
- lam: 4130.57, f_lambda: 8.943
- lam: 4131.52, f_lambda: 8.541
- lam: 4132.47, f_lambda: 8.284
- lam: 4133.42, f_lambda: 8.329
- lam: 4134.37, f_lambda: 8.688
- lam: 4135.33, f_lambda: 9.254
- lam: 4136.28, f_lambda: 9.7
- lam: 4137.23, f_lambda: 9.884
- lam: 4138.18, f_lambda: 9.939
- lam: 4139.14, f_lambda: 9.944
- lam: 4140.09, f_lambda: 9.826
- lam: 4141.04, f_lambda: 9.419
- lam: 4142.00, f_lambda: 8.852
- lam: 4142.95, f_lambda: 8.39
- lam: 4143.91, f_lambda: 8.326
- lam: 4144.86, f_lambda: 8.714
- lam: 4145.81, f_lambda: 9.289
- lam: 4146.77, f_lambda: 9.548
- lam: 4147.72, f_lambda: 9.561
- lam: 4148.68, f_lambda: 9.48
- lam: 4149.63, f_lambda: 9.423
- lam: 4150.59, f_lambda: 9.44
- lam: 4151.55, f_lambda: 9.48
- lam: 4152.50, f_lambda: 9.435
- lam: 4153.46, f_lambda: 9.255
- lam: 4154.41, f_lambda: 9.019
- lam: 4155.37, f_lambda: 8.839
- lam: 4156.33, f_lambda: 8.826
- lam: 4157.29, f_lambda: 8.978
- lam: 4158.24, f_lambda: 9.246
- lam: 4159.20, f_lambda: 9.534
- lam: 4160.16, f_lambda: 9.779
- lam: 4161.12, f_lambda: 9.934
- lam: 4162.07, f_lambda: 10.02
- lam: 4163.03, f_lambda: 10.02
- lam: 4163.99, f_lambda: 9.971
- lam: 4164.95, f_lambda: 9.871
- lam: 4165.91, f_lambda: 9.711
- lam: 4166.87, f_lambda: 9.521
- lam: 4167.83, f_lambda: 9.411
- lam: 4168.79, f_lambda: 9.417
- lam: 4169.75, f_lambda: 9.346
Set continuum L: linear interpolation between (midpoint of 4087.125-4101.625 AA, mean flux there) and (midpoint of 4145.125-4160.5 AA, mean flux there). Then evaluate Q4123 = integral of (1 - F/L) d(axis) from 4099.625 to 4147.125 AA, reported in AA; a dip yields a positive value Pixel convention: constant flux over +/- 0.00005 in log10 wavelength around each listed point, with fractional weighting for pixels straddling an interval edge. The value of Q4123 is 0.3 AA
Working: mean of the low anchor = 9.07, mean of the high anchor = 9.31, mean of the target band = 9.12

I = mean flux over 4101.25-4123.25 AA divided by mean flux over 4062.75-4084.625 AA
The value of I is 1.1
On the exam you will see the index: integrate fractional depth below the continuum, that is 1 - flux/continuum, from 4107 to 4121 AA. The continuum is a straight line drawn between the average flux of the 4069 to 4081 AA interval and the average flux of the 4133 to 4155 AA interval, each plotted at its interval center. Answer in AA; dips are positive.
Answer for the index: -1.0 AA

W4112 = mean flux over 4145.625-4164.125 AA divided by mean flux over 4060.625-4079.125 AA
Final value 1.14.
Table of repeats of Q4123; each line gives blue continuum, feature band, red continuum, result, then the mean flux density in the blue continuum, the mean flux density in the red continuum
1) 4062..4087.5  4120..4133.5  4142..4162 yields -0.3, 8.59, 9.24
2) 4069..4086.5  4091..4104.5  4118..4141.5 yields 0.9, 8.77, 9.36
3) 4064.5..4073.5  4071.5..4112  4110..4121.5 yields 0.7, 8.43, 9.72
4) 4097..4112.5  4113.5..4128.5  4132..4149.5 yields -1.6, 8.41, 9.2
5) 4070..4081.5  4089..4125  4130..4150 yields -1.1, 8.61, 9.16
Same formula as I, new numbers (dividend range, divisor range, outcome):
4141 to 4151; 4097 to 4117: 1.04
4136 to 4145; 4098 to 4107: 1.19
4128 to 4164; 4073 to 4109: 1.05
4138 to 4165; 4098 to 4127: 1.04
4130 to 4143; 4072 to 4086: 1.04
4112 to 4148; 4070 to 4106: 1.07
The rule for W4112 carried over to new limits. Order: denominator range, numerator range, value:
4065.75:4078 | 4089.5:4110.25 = 1.02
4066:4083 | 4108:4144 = 1.08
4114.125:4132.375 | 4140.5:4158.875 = 0.96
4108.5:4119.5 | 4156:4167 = 0.99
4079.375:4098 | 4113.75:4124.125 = 1.03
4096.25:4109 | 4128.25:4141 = 1.13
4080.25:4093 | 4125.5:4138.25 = 0.96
